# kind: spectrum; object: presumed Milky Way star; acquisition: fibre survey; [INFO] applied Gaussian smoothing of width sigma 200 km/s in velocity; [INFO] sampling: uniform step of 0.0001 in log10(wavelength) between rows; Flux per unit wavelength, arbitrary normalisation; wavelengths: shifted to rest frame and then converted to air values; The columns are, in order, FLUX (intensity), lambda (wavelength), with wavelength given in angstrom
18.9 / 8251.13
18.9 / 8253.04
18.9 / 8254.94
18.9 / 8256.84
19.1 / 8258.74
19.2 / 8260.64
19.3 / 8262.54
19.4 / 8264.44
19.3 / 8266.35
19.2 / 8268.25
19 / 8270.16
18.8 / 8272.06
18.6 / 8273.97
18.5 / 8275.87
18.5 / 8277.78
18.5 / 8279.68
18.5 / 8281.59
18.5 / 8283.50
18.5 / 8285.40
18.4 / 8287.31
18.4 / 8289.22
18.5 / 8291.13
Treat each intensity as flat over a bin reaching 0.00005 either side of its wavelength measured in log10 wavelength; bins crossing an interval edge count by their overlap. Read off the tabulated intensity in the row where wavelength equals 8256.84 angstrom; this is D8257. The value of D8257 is 18.9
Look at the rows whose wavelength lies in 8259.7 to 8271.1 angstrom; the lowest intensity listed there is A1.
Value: 19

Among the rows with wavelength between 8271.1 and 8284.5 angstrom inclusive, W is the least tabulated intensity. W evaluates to 18.5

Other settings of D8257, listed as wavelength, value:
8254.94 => 18.9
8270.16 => 19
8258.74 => 19.1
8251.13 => 18.9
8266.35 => 19.3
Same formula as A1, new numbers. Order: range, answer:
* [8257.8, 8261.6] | 19.1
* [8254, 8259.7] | 18.9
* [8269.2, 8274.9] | 18.6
